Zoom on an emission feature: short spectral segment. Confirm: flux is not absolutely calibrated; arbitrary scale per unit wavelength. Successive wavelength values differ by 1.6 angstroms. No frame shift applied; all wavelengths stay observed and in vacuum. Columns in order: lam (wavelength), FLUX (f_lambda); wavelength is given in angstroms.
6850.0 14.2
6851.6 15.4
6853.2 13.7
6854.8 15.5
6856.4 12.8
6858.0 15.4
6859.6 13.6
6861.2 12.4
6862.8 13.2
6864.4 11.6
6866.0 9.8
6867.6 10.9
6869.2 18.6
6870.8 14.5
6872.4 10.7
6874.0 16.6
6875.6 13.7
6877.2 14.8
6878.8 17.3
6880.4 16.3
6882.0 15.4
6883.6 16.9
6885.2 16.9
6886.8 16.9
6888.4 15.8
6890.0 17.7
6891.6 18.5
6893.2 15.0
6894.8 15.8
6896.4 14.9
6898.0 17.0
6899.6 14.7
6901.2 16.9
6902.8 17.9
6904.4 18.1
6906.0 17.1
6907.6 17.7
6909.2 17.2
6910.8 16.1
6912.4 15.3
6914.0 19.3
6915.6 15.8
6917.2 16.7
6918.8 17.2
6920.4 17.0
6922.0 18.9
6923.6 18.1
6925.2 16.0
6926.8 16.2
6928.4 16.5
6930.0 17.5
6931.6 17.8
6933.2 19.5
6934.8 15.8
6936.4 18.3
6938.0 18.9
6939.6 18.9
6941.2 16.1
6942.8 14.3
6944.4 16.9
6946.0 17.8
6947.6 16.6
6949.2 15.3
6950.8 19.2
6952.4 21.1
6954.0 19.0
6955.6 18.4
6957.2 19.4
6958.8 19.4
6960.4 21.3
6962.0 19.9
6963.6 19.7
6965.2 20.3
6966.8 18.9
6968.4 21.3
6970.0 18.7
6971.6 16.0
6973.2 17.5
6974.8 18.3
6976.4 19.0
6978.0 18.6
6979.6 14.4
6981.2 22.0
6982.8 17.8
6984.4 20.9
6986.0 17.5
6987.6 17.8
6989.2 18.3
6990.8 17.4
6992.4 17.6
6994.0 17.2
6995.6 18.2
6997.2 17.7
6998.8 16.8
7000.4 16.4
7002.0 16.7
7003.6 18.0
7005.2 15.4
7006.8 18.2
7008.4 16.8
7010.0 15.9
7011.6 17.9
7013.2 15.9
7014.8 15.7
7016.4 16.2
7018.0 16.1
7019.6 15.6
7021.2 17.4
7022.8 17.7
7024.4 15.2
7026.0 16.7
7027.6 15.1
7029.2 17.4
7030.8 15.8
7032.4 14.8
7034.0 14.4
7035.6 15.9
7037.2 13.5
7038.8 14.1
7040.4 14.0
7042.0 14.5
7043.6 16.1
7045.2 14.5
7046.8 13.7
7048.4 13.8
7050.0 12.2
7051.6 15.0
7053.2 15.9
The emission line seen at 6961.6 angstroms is C III] 1909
